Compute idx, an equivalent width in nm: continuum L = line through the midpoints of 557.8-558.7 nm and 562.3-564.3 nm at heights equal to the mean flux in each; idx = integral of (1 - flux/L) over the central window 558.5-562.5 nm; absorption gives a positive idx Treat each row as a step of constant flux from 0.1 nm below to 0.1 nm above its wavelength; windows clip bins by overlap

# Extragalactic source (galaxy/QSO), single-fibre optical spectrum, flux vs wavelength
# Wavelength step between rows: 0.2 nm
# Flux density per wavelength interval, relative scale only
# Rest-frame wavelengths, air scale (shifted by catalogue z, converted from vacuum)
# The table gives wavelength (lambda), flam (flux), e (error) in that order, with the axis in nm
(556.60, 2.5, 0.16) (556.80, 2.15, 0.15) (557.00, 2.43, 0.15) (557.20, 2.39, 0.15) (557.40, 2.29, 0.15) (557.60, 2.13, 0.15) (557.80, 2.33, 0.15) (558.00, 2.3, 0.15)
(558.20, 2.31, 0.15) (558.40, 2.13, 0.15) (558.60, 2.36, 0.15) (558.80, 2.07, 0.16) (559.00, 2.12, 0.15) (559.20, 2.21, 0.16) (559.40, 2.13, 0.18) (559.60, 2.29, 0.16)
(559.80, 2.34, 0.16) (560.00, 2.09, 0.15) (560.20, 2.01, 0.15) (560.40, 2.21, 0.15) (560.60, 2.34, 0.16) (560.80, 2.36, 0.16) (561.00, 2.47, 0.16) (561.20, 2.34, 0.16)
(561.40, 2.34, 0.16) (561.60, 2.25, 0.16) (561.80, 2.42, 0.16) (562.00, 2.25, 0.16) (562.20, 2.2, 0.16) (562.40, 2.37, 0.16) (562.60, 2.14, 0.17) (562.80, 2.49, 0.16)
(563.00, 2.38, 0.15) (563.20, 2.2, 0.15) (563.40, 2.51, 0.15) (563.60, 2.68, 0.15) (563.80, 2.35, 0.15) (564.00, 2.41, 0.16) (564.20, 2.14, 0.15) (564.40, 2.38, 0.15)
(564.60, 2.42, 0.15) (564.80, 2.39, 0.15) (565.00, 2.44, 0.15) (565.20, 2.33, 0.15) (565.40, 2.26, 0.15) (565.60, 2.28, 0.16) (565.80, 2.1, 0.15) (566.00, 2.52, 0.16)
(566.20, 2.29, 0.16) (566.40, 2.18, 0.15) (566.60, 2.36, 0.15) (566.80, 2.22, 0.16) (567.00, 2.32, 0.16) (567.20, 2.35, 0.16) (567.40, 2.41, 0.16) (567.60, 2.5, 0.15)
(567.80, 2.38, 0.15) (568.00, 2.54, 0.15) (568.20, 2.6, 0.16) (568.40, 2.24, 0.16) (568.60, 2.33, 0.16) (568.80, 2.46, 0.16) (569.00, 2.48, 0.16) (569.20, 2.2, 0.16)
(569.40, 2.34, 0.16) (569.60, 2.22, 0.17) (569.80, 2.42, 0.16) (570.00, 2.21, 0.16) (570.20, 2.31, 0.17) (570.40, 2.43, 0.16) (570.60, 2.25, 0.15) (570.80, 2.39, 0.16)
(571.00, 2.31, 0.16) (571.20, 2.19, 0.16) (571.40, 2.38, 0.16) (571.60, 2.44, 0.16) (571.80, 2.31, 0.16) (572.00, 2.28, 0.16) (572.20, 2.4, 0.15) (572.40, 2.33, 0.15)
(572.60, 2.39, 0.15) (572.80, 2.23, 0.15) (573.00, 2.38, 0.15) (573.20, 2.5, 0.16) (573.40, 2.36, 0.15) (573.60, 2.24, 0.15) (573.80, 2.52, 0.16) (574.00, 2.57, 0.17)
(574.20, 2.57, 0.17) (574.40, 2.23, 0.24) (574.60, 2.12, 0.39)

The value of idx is 0.11 nm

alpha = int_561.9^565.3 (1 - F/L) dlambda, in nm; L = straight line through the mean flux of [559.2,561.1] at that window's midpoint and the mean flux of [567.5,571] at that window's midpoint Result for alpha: -0.10 nm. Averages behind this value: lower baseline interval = 2.25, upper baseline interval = 2.37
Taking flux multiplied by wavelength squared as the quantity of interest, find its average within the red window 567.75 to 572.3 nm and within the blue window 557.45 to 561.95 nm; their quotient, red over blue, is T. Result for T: 1.1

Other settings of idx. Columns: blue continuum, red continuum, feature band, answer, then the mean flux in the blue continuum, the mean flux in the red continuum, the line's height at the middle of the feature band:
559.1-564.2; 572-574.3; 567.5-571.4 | 0.022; 2.31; 2.4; 2.37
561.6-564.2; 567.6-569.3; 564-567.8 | 0.084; 2.35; 2.41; 2.38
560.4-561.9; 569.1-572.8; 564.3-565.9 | 0.009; 2.35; 2.32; 2.34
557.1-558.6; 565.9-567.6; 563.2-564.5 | -0.043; 2.27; 2.34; 2.32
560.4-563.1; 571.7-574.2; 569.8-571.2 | 0.034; 2.33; 2.38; 2.37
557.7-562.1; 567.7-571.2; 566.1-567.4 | 0.017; 2.26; 2.35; 2.33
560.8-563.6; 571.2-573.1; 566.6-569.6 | -0.043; 2.35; 2.34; 2.34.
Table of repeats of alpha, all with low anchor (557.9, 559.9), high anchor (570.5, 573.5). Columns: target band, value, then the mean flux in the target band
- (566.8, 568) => -0.05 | 2.39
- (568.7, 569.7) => -0.01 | 2.34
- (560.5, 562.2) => -0.07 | 2.34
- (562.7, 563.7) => -0.08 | 2.45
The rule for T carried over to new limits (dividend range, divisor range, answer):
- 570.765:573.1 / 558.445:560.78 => 1.11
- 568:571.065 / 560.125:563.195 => 1.05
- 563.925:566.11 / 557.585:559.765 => 1.07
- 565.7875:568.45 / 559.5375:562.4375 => 1.06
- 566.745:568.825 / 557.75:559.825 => 1.11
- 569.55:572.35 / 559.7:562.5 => 1.05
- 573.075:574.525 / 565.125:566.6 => 1.09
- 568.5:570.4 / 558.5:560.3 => 1.11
